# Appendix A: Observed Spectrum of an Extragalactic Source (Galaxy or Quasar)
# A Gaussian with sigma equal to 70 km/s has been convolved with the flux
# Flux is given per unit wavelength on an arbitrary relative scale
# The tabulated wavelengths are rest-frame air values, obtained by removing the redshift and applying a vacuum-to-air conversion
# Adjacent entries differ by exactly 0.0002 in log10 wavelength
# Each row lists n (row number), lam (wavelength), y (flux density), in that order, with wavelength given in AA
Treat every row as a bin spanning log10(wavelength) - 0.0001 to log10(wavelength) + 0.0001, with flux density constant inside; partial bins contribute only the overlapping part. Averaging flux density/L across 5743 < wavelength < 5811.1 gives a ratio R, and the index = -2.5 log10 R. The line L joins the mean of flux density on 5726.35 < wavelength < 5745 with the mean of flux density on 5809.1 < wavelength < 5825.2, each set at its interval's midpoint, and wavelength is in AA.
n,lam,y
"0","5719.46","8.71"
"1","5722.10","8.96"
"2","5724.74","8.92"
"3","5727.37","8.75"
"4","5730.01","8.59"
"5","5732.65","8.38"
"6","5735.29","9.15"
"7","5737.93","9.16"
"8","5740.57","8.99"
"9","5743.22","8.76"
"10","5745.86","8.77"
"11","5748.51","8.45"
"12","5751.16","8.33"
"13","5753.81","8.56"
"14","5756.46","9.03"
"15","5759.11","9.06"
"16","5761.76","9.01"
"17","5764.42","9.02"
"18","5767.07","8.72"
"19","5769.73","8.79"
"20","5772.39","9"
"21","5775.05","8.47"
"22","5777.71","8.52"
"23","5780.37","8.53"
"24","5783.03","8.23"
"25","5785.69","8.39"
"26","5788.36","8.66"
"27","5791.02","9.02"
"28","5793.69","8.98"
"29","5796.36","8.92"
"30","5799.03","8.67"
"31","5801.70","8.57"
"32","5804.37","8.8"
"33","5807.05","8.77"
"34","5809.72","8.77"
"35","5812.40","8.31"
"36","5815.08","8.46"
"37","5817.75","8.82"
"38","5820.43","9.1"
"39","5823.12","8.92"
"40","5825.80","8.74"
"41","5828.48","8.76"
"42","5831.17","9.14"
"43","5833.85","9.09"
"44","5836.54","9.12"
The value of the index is 0.01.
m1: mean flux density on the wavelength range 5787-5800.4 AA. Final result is 8.85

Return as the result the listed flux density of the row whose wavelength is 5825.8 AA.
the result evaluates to 8.74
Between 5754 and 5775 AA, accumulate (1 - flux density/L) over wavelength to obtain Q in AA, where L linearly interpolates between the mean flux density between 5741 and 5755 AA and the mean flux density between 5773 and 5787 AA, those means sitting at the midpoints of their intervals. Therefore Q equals -0.91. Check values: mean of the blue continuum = 8.6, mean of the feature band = 8.9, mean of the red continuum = 8.46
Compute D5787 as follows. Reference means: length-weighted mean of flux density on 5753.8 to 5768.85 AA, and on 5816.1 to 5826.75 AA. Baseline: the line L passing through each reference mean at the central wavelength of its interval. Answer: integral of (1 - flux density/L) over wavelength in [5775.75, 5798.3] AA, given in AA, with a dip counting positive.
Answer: 0.7 AA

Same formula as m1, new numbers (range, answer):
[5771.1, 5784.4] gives 8.55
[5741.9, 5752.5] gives 8.58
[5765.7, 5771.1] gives 8.76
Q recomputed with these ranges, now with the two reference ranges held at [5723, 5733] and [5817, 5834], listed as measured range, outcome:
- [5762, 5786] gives 0.4 AA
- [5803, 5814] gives 0.3 AA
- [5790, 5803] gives 0.0 AA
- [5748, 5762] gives 0.0 AA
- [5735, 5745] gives -0.3 AA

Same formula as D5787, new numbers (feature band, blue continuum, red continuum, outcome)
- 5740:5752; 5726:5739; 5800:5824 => 0.2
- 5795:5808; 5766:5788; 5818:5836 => 0.0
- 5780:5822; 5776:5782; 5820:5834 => 0.1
